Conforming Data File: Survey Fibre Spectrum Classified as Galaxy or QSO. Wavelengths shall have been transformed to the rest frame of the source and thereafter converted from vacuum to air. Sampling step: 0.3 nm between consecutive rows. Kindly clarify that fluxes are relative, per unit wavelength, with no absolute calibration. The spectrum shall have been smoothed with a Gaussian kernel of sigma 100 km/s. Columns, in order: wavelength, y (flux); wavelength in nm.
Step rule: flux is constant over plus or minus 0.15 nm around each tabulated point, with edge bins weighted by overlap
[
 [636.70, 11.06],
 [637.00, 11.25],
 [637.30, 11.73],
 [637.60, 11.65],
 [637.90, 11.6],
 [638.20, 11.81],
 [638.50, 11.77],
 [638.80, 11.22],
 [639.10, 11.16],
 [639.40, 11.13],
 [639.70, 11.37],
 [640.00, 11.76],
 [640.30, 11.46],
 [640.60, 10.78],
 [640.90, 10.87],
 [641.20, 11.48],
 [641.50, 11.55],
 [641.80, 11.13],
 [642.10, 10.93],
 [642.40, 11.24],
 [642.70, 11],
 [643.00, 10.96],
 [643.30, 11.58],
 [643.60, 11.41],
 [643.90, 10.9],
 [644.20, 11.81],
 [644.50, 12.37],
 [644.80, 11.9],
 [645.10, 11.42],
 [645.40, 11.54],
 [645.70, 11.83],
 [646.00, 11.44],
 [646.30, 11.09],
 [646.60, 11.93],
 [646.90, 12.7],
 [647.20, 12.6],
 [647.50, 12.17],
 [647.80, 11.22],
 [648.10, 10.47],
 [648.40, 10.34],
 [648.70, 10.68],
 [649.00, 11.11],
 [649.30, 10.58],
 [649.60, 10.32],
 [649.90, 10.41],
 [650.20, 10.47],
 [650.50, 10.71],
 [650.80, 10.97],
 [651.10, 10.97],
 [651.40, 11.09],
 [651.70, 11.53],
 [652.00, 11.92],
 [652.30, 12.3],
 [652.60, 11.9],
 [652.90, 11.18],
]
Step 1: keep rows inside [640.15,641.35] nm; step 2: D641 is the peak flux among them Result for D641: 11.48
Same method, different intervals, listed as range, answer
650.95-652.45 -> 12.3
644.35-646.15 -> 12.37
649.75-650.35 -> 10.47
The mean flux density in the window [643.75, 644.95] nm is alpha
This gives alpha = 11.7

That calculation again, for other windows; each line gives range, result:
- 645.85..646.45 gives 11.3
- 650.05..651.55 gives 10.8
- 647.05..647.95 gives 12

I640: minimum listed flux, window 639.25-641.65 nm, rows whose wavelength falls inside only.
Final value 10.78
